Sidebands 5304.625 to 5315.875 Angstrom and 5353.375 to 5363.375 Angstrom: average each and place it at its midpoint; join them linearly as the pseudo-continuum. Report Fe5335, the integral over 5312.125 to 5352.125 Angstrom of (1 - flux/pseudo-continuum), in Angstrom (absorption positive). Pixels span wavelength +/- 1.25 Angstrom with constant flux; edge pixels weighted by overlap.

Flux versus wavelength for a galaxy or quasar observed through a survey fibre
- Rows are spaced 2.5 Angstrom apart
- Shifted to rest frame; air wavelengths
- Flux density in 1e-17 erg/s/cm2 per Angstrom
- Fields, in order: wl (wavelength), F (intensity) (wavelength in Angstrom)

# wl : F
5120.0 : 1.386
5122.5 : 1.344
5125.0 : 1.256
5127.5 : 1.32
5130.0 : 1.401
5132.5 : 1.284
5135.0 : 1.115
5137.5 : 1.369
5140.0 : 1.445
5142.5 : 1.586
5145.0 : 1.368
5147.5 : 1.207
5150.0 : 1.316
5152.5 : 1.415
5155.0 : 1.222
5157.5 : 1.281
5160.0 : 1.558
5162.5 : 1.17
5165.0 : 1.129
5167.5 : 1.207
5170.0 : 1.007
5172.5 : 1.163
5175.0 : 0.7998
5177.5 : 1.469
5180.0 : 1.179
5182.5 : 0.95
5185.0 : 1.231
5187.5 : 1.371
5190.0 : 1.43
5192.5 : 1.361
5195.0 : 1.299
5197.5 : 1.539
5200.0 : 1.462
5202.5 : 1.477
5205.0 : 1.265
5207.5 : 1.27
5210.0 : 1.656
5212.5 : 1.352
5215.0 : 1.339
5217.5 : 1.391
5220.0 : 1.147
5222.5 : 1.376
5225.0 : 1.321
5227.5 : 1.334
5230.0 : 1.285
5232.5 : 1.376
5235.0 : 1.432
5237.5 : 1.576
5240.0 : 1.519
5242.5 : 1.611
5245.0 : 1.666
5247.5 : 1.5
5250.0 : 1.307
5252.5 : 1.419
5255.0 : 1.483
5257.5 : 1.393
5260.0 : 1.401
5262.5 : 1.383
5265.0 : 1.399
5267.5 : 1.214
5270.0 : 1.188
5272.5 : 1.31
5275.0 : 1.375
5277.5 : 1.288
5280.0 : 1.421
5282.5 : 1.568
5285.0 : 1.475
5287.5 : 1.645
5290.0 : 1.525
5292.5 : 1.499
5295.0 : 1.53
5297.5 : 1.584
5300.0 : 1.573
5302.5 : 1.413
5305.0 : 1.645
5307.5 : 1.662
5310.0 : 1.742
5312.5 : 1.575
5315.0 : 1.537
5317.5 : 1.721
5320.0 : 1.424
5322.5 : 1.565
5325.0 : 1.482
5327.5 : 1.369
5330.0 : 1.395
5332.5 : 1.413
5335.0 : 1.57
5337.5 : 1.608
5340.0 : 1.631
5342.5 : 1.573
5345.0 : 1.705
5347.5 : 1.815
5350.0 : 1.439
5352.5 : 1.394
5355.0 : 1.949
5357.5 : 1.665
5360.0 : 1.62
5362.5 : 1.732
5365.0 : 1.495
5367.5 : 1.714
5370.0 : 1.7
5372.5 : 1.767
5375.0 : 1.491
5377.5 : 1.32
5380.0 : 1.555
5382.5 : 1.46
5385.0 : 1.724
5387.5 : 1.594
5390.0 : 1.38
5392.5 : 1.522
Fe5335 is 3.10 Angstrom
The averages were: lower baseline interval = 1.63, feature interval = 1.55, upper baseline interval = 1.73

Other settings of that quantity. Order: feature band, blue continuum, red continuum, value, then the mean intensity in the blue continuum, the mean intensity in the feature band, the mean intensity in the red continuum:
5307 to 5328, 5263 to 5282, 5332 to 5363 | -0.9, 1.33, 1.57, 1.63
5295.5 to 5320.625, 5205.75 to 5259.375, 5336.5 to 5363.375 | -0.4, 1.42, 1.59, 1.65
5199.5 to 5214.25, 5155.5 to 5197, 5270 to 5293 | -1.3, 1.23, 1.41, 1.44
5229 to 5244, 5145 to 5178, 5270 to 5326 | -0.9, 1.23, 1.47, 1.52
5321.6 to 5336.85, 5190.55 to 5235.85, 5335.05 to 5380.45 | 1.0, 1.37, 1.47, 1.62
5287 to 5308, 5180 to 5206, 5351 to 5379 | -0.7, 1.33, 1.56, 1.62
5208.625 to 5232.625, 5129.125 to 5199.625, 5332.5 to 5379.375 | 0.4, 1.28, 1.36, 1.62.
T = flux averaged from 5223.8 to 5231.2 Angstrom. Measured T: 1.31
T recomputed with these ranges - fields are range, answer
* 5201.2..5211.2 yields 1.42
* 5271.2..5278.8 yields 1.32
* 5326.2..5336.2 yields 1.44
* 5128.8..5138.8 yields 1.29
